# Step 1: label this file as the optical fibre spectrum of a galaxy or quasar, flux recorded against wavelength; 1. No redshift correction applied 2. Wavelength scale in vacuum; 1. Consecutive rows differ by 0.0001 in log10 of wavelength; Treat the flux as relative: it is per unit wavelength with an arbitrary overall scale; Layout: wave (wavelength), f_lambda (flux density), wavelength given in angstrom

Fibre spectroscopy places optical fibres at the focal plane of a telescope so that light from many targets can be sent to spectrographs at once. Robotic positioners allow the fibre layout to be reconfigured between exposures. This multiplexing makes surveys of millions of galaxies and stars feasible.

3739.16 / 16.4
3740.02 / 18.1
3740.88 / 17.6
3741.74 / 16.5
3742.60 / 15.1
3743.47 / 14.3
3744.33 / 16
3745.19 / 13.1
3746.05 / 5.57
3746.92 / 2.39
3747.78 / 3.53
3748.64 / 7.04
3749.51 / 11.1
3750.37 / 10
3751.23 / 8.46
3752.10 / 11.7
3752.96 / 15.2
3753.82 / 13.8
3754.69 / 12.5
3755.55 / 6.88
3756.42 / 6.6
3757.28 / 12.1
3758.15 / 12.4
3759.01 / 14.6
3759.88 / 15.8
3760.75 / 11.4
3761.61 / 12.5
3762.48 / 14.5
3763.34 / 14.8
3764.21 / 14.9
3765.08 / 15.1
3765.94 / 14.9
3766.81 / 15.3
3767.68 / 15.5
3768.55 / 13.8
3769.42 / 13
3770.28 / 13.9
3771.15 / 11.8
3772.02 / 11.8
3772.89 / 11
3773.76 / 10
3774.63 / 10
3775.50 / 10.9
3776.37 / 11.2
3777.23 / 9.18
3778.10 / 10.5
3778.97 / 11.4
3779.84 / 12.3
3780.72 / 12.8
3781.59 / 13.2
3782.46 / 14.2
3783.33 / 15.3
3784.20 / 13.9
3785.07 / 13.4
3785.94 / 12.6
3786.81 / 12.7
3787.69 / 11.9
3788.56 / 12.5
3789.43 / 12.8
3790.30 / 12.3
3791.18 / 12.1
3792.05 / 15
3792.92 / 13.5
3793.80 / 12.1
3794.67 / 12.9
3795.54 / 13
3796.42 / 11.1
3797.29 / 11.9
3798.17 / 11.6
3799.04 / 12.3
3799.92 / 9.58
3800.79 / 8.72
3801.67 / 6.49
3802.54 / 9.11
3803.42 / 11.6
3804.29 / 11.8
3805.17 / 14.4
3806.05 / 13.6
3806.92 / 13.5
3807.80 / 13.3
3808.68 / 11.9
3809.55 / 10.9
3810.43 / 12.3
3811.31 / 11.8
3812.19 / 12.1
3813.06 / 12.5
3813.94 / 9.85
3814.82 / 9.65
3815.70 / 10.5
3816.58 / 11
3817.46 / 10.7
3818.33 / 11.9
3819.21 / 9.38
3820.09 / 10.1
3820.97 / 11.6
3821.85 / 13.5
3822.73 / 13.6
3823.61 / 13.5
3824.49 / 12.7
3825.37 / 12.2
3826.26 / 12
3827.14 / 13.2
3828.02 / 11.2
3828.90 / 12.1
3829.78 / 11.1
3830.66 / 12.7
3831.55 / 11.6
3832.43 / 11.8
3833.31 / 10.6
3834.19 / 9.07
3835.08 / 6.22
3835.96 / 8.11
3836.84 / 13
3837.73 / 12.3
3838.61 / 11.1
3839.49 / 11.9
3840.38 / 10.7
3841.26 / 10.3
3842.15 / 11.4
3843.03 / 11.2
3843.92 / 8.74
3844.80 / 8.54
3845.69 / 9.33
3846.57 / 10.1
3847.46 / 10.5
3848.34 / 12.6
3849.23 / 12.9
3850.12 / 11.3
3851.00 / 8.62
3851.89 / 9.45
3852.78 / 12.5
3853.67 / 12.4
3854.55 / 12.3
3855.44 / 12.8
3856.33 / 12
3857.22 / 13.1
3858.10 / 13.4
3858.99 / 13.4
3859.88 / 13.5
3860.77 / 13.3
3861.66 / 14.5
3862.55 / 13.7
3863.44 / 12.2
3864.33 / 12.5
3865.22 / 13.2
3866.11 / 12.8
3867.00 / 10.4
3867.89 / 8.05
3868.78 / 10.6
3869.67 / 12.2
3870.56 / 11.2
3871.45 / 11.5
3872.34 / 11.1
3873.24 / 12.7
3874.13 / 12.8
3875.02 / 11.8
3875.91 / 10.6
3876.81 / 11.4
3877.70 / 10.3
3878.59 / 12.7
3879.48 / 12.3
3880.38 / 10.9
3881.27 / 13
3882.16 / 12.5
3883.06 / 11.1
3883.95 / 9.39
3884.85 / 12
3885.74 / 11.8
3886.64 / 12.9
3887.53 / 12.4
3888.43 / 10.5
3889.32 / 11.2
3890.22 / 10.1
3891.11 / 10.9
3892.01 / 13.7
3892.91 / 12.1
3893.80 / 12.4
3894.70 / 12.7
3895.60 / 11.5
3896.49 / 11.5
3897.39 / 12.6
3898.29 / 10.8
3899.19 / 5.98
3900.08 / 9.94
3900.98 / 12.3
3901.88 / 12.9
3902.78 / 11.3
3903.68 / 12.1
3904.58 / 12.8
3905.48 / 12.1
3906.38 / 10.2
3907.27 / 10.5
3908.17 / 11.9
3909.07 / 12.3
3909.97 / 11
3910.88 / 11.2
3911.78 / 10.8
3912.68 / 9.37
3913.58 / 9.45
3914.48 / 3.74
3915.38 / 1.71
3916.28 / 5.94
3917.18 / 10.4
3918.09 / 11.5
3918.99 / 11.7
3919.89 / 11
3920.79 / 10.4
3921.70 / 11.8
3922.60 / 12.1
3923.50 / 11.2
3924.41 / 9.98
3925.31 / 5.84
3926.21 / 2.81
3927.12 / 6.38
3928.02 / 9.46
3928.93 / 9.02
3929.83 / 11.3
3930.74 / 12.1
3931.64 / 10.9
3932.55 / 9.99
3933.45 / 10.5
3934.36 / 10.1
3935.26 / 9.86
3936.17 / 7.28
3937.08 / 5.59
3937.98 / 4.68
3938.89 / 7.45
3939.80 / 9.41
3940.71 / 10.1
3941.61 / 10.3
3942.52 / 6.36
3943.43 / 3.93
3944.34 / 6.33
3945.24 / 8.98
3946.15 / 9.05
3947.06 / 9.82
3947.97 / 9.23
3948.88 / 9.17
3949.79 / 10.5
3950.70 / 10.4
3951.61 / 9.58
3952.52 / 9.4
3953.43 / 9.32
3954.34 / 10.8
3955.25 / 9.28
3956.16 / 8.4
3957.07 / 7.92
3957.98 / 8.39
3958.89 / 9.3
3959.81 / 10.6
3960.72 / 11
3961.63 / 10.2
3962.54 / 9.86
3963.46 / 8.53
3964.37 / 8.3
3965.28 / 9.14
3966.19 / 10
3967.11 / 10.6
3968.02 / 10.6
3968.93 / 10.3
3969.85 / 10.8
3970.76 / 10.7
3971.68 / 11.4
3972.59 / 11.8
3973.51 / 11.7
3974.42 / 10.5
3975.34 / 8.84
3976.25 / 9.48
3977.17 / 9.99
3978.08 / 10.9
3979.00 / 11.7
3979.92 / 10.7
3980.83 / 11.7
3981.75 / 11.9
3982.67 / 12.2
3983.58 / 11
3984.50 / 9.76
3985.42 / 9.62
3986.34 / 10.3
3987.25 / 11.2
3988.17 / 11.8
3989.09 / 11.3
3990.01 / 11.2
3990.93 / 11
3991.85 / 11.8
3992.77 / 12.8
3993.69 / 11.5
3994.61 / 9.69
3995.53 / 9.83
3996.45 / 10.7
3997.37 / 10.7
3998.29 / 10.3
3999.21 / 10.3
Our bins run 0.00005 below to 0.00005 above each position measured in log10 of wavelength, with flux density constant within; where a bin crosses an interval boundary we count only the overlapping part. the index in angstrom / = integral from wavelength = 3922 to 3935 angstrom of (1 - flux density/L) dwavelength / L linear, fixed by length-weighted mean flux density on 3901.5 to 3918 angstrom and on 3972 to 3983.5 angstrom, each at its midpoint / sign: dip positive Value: 1.05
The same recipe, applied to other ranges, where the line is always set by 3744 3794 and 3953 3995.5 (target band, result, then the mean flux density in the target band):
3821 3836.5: 0.1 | 11.5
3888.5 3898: -0.6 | 11.8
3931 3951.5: 3.8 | 8.68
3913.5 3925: 1.7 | 9.26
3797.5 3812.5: 0.4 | 11.5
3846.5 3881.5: -2.0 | 11.9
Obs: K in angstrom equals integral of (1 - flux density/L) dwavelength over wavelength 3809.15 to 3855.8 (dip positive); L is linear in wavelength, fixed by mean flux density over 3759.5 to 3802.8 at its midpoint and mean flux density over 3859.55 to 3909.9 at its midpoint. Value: 3.4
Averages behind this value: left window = 12.5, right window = 11.7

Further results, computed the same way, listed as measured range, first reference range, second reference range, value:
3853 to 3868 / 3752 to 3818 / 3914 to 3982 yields -2.42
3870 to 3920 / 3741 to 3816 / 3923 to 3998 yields -2.08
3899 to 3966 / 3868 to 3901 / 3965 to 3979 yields 9.45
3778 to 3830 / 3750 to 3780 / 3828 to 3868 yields -0.59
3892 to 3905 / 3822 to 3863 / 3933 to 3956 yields -2.04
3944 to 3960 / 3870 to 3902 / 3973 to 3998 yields 2.67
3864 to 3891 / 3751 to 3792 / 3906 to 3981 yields -2.16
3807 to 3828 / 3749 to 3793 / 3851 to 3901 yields 0.72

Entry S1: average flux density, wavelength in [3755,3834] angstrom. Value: 12.1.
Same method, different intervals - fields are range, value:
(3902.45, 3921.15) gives 10.1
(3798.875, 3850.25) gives 11.2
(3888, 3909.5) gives 11.4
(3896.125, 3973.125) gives 9.59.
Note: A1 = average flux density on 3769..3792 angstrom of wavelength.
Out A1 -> 12.2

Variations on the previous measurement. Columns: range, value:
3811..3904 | 11.5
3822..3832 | 12.4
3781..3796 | 13.1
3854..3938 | 10.9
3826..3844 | 11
